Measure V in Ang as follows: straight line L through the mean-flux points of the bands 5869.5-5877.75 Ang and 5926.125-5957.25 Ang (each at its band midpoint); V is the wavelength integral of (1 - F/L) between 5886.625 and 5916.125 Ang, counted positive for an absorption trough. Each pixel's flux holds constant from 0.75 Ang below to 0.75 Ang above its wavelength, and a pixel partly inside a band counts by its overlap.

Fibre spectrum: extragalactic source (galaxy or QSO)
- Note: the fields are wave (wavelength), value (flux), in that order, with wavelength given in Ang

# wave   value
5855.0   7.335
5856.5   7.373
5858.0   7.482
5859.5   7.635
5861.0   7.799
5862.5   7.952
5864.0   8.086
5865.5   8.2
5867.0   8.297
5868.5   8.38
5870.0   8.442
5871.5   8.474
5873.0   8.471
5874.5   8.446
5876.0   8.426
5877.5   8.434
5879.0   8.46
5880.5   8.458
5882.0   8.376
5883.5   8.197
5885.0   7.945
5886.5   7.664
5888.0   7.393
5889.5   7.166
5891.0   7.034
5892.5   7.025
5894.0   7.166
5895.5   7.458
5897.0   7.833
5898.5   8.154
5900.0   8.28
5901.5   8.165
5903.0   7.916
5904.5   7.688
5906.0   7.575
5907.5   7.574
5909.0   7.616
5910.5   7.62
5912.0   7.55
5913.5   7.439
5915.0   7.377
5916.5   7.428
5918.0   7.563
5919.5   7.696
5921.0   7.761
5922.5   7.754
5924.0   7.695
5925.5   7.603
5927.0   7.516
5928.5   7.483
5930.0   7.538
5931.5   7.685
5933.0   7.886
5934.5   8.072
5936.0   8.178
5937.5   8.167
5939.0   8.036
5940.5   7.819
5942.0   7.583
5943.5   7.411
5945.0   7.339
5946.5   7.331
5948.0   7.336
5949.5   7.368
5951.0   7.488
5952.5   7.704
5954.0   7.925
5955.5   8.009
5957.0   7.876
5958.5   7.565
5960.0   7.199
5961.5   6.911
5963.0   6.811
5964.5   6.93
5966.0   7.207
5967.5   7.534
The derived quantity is 2.0 Ang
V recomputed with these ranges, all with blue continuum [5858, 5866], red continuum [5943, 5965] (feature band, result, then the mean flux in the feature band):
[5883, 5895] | 0.49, 7.43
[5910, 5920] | 0.13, 7.52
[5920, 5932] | -0.11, 7.63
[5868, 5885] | -1.27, 8.39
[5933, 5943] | -0.61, 7.95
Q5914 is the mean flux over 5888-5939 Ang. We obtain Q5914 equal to 7.66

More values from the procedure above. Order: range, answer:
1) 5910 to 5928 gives 7.58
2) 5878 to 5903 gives 7.81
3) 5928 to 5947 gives 7.74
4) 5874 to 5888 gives 8.22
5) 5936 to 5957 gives 7.68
